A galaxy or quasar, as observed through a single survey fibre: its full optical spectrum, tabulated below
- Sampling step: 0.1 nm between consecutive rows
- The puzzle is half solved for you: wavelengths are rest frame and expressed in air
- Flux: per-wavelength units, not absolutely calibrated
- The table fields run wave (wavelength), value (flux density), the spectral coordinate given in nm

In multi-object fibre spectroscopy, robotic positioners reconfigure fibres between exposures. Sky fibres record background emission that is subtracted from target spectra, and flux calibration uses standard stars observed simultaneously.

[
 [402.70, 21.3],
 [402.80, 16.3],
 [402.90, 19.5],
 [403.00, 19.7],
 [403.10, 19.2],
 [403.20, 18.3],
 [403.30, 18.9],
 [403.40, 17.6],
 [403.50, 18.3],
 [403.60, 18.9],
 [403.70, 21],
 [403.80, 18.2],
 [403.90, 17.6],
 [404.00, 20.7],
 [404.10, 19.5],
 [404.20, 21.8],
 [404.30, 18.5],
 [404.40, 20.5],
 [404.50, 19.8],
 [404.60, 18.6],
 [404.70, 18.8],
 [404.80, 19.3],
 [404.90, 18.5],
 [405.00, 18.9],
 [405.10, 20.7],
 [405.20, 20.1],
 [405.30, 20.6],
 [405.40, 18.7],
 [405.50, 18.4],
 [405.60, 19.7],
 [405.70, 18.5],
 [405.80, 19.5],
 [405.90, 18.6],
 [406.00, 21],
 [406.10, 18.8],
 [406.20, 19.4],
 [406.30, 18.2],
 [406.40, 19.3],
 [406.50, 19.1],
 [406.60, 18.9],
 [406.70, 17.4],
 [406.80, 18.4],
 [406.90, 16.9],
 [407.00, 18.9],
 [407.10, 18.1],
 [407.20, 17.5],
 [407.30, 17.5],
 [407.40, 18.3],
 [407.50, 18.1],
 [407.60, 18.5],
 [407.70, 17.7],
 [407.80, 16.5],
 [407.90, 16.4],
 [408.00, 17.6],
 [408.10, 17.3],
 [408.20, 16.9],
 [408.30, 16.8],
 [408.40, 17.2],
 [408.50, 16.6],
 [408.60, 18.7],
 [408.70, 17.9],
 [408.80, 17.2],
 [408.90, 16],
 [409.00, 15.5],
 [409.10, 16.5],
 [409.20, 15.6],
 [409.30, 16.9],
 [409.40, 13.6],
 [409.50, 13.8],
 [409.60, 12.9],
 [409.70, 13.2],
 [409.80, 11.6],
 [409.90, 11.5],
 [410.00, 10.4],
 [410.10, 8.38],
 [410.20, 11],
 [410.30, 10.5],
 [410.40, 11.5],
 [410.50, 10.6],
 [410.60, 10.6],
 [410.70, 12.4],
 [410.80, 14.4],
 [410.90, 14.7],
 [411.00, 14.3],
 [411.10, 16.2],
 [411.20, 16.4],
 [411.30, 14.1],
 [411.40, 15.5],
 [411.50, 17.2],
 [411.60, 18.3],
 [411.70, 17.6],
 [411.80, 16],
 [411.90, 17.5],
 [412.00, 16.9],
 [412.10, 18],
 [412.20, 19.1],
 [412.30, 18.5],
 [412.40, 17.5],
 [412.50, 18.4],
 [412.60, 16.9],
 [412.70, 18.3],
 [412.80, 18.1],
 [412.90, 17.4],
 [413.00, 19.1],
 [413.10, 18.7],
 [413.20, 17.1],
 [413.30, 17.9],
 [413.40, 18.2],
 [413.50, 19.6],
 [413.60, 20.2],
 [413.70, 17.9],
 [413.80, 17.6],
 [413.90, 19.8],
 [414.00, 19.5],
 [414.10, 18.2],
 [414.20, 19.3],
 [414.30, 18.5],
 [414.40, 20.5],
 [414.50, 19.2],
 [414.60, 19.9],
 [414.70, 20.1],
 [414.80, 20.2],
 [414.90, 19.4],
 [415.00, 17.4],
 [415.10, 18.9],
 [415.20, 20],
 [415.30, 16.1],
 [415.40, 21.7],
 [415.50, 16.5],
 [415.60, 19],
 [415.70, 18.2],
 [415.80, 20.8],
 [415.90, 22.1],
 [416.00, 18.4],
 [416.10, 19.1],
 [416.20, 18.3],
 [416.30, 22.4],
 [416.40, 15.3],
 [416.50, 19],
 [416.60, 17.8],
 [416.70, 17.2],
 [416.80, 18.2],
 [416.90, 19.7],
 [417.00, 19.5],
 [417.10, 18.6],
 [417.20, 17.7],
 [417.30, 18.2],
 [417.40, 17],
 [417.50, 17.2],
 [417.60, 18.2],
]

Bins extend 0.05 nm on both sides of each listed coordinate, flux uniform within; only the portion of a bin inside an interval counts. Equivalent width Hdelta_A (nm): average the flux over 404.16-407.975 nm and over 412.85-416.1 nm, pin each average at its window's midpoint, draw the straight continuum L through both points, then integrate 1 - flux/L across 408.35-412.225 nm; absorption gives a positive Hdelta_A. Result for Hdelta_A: 0.85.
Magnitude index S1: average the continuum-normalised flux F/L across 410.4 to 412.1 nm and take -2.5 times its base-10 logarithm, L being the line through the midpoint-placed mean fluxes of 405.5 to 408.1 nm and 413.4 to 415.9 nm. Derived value 0.23 mag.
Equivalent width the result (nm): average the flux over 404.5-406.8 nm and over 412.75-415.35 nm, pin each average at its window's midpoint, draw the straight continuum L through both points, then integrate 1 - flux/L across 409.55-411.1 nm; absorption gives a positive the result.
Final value 0.568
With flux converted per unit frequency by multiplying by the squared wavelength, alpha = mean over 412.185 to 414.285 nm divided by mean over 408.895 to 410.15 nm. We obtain 1.40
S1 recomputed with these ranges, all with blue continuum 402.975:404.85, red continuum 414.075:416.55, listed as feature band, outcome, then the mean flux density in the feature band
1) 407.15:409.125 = 0.12 mag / 17.2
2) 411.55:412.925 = 0.08 mag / 17.8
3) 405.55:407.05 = 0.02 mag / 18.8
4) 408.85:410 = 0.33 mag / 14.1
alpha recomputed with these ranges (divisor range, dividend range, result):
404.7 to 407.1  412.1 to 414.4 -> 1.01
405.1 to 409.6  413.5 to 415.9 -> 1.12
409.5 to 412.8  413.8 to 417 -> 1.32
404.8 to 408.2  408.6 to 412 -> 0.79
